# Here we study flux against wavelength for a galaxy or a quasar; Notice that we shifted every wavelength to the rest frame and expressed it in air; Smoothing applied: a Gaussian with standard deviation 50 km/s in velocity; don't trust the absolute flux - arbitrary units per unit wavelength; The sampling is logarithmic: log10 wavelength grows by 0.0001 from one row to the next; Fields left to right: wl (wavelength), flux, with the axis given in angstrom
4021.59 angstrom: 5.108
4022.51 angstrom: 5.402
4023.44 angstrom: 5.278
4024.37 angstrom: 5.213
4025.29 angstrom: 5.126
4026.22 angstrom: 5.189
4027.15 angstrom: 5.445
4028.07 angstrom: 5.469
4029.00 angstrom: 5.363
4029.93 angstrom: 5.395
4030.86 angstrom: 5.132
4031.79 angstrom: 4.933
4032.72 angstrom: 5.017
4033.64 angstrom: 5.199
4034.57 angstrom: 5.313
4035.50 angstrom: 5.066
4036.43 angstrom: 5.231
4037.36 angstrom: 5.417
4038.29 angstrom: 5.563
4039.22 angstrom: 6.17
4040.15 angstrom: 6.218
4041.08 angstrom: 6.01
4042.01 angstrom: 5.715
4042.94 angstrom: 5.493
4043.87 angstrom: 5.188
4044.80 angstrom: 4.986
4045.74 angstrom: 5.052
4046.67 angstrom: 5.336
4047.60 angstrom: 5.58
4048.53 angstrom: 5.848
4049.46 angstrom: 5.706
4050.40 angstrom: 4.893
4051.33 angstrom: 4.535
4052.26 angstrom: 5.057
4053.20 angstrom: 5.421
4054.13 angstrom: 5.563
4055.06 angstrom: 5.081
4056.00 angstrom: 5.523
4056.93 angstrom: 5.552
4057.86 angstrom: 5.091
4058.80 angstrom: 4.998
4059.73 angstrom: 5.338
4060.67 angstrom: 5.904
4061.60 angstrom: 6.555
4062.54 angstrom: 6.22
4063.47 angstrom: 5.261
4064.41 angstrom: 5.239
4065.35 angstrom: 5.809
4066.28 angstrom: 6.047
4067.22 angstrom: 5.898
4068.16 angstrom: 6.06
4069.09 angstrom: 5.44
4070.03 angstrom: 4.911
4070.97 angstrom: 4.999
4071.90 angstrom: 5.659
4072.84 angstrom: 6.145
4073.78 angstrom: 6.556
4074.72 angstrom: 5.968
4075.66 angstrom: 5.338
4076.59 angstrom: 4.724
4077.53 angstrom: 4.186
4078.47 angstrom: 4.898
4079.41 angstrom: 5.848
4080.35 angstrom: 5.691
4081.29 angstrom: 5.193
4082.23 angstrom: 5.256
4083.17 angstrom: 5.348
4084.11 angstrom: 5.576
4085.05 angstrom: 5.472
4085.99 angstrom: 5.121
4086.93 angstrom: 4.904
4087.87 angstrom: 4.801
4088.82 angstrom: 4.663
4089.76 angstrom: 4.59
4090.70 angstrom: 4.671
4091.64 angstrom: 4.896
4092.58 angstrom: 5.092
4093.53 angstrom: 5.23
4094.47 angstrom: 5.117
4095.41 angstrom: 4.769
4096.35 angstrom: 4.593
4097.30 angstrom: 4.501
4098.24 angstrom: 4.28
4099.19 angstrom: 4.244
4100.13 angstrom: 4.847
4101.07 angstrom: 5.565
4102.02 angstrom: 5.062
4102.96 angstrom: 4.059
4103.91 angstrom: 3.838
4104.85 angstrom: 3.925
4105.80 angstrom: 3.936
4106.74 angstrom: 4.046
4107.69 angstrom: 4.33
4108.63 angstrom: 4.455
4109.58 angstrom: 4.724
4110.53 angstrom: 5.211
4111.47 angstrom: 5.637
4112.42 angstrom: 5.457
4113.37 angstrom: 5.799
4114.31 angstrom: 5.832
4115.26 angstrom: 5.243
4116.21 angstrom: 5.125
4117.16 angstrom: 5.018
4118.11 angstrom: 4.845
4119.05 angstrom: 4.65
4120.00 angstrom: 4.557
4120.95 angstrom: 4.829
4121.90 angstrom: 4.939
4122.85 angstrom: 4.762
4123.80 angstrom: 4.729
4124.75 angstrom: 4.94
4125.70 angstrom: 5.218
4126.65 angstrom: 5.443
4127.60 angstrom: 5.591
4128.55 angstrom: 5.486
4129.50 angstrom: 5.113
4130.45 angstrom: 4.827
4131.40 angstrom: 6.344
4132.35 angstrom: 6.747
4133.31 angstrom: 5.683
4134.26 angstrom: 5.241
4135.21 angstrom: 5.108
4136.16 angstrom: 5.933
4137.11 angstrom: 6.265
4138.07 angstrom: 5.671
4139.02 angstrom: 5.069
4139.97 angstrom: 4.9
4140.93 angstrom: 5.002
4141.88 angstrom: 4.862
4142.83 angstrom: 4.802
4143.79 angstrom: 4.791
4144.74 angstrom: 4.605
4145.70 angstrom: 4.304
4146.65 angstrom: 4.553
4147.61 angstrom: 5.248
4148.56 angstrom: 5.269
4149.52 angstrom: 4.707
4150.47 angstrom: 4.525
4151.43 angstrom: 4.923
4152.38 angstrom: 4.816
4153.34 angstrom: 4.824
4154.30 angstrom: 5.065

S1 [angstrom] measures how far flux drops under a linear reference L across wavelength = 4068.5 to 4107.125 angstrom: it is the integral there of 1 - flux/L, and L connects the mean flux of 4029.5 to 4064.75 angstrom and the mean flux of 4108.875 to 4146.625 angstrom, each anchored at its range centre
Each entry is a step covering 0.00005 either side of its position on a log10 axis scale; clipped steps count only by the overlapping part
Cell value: 2.4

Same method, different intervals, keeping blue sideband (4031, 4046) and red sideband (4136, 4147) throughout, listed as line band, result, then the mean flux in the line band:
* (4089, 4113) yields 2.3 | 4.69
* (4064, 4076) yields -0.9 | 5.7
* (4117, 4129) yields 0.3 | 5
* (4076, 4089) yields 0.3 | 5.13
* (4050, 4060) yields 0.3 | 5.19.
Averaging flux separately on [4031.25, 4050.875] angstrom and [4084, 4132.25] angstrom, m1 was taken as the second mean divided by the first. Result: 0.9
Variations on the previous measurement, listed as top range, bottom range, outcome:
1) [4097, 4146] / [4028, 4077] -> 0.92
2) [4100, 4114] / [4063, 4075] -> 0.83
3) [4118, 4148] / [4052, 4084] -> 0.94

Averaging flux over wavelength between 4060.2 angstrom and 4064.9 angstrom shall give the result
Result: 5.83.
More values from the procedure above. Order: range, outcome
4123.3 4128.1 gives 5.18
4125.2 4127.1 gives 5.32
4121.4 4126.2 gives 4.92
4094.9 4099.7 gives 4.49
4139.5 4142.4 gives 4.92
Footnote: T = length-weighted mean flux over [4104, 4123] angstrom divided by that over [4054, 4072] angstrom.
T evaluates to 0.87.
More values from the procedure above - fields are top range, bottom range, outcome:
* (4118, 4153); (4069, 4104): 1.01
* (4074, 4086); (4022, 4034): 1.01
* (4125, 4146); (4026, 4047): 0.99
